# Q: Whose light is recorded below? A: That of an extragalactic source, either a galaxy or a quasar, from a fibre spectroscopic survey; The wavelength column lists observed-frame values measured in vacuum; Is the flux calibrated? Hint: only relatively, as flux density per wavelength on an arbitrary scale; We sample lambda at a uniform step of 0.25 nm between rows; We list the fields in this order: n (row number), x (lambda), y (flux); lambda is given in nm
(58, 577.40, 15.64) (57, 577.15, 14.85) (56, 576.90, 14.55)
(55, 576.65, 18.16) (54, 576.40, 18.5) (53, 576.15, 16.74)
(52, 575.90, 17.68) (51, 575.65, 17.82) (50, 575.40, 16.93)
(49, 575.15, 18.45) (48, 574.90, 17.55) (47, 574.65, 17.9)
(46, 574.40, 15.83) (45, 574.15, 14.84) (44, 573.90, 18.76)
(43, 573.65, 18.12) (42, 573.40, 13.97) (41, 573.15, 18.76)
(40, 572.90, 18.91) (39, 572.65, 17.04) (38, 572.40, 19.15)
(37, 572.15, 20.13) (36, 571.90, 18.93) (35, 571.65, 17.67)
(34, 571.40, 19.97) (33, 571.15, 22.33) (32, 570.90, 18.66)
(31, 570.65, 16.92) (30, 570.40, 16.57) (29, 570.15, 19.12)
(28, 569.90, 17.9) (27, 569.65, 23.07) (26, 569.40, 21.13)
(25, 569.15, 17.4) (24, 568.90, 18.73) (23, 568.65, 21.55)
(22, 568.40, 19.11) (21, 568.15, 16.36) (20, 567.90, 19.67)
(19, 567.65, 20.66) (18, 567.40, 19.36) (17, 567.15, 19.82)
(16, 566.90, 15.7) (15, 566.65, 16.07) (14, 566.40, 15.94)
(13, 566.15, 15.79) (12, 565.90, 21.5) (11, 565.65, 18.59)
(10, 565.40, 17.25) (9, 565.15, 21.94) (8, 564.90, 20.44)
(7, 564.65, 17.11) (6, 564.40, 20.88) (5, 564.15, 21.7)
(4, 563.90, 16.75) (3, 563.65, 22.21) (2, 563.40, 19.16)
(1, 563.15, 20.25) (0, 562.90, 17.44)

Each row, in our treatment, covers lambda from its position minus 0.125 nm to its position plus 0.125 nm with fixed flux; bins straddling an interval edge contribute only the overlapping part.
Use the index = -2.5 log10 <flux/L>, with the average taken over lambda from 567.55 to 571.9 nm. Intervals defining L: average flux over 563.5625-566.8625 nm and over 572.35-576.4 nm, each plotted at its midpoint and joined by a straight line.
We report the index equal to -0.06 mag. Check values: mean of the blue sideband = 18.8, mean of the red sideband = 17.4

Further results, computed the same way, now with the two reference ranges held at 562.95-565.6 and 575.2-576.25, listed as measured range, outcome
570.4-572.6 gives -0.045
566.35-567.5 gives 0.101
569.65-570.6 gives 0.002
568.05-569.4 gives -0.007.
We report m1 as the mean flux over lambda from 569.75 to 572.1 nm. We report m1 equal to 18.8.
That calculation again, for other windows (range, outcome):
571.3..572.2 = 19.1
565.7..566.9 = 17.2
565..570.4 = 18.8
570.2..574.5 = 18.1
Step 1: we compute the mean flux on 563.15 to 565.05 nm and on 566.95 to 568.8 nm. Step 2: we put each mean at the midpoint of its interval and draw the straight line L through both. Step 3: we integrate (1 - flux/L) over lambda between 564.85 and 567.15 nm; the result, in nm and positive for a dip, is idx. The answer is 0.168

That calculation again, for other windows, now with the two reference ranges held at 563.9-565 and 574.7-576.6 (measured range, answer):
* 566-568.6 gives 0.16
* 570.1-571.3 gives -0.01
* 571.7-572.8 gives -0.03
